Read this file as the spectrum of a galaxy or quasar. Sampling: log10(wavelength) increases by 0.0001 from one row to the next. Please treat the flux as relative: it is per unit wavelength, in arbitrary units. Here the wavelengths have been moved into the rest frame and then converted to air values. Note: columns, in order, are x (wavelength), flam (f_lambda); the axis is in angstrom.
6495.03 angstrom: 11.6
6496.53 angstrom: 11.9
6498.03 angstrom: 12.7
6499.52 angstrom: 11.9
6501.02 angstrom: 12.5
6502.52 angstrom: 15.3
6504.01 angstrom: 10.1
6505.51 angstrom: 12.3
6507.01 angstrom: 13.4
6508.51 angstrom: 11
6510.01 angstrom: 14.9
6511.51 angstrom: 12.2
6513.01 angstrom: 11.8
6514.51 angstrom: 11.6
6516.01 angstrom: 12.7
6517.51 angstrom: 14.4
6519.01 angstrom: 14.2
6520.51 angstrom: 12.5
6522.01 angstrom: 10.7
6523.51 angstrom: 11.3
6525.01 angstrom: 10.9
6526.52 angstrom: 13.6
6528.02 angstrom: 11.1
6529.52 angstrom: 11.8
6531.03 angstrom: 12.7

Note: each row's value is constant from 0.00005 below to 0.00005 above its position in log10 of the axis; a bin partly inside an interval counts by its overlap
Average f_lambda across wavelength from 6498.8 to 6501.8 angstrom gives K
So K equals 12.2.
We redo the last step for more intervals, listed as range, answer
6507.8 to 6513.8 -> 12.5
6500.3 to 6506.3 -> 12.6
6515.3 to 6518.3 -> 13.6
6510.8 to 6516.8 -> 12.1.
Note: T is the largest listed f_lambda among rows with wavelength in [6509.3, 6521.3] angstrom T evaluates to 14.9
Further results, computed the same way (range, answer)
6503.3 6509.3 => 13.4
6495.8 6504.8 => 15.3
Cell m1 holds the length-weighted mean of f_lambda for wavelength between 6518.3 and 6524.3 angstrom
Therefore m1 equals 12.2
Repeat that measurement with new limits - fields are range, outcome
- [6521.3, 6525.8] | 11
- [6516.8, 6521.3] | 13.7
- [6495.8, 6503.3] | 12.9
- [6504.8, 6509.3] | 12.2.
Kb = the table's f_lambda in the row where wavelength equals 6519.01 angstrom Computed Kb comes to 14.2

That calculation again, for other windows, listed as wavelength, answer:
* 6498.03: 12.7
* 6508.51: 11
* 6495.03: 11.6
